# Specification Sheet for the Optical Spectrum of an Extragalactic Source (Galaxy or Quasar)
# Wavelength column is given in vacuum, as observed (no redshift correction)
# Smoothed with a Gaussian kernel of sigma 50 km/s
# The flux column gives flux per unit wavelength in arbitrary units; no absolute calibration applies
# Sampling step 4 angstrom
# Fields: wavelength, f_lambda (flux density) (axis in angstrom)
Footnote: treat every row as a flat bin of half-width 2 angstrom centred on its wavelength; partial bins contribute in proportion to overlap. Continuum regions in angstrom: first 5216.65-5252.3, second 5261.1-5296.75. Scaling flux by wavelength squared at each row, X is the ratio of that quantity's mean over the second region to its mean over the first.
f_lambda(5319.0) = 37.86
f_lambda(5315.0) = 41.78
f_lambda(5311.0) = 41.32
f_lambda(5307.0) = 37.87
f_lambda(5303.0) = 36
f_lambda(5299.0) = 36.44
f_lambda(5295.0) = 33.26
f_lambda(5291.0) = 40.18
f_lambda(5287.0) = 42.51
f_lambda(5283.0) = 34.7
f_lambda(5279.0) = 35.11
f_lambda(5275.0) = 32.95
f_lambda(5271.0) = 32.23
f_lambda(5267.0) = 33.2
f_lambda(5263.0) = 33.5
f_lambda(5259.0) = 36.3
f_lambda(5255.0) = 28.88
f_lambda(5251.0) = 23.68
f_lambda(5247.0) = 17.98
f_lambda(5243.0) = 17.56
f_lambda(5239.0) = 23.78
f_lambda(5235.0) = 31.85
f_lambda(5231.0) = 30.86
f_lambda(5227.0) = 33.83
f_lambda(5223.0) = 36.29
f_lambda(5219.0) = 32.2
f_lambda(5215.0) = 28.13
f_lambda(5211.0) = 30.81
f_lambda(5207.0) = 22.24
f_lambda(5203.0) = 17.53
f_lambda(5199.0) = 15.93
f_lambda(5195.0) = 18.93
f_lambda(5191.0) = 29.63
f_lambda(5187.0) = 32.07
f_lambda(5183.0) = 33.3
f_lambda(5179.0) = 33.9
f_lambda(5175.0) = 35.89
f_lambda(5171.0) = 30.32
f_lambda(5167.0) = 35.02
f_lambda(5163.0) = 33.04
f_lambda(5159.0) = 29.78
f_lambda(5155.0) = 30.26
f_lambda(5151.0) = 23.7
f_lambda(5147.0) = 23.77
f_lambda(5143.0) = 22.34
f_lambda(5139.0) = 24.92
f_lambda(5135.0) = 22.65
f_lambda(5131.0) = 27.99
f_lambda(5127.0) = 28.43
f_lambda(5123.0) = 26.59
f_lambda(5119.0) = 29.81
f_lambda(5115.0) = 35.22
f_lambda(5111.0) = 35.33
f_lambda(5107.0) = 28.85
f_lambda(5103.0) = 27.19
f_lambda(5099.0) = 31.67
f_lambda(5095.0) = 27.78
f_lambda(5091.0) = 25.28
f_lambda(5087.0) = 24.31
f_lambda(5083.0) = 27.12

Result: 1.30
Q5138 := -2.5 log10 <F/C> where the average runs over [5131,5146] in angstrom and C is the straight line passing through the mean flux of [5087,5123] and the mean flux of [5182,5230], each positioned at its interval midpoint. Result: 0.20 mag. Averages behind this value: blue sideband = 29.6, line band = 24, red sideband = 27.5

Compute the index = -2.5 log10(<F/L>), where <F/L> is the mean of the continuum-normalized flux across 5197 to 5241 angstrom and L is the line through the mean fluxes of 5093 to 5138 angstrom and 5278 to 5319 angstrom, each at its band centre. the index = 0.23 mag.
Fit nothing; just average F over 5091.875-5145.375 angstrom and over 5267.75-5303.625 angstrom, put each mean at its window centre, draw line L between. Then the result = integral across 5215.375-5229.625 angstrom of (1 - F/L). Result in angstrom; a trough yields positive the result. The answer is -0.1 angstrom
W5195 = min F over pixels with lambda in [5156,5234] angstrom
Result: 15.93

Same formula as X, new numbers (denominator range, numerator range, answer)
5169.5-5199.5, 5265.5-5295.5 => 1.26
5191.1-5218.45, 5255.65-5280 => 1.47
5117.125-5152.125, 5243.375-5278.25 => 1.21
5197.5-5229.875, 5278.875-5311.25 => 1.41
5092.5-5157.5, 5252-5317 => 1.37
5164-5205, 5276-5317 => 1.39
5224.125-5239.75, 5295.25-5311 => 1.23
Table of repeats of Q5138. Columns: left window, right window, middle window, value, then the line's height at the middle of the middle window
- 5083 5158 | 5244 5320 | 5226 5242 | 0.112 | 32.3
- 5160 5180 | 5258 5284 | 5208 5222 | 0.116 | 33.6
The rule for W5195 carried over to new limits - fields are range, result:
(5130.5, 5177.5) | 22.34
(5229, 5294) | 17.56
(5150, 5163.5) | 23.7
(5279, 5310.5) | 33.26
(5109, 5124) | 26.59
